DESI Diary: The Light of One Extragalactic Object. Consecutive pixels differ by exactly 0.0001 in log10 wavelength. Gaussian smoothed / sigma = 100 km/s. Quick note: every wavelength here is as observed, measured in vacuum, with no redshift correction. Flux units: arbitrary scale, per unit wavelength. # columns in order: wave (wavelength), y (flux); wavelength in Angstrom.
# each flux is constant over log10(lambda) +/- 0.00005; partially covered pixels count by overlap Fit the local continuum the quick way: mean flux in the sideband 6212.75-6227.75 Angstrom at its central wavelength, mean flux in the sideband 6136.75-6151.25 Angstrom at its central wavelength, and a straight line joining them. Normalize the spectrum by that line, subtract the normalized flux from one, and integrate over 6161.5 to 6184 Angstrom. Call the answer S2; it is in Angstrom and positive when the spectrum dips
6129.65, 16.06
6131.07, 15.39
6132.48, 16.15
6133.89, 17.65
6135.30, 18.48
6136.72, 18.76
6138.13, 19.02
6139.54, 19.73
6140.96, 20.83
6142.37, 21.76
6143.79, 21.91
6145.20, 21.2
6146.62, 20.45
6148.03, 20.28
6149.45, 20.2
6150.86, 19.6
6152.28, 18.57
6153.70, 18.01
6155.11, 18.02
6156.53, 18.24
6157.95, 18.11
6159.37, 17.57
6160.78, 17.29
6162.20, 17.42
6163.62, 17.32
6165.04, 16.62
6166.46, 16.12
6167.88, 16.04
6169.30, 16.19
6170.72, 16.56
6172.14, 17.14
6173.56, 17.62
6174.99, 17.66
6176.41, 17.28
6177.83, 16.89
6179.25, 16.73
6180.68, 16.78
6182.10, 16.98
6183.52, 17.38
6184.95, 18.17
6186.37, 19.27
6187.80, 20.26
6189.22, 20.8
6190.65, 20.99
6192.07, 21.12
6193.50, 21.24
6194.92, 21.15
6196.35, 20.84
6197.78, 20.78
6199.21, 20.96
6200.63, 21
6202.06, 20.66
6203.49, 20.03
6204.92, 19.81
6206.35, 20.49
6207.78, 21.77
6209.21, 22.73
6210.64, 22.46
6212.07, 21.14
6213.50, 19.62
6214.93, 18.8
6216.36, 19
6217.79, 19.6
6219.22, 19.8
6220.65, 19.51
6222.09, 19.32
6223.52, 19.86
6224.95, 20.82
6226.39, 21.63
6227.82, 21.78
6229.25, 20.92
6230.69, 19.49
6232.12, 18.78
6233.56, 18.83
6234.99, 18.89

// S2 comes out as 3.69 Angstrom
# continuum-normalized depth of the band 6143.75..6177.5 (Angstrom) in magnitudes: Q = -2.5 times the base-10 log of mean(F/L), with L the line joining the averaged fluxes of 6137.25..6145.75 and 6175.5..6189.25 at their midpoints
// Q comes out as 0.08 mag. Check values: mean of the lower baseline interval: 20.7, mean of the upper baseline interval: 17.9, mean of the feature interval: 18.1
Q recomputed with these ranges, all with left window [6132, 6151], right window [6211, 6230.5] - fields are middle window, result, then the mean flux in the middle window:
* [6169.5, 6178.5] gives 0.164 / 17.1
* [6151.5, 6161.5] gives 0.107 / 18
